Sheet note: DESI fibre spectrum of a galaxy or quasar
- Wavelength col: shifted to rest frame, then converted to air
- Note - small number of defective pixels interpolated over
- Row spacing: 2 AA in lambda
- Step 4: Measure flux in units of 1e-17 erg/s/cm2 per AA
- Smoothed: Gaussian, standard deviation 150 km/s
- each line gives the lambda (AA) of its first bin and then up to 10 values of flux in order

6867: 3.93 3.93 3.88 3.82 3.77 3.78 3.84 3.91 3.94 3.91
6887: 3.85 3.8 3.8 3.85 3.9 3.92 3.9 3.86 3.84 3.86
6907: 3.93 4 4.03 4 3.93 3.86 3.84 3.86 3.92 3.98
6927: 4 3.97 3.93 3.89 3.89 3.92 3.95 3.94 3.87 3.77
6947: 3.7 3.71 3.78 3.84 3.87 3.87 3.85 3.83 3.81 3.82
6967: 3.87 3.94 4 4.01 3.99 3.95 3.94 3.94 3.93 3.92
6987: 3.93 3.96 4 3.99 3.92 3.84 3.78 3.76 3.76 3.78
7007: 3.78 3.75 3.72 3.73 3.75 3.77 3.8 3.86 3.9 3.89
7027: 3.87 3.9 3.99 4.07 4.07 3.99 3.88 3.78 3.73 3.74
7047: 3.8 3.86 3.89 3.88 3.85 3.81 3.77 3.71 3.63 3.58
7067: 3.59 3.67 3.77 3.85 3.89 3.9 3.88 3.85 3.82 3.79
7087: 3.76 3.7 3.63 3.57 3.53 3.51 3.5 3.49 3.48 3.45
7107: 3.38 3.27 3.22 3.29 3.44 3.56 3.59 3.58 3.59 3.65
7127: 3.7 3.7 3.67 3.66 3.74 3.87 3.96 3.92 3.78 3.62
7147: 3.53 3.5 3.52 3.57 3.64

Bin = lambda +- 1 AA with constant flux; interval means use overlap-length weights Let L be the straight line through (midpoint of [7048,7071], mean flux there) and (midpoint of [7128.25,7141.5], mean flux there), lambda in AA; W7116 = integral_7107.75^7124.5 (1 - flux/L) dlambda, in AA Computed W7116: 1.5 AA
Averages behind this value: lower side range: 3.75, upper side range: 3.79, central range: 3.45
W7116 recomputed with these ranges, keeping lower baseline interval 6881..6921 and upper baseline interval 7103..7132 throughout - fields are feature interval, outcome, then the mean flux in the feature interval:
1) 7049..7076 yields -1.20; 3.76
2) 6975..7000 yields -1.26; 3.93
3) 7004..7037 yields -1.58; 3.86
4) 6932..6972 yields -0.55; 3.86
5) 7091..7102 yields 0.04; 3.53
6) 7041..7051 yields -0.44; 3.79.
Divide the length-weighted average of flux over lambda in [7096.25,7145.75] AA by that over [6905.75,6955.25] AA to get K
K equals 0.92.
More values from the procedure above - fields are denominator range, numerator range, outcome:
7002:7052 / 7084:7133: 0.92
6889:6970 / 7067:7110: 0.94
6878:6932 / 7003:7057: 0.98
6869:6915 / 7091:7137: 0.91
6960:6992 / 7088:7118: 0.88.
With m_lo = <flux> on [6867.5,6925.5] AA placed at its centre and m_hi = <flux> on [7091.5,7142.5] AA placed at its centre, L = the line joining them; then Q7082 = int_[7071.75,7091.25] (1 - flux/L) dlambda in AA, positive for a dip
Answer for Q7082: -1.0 AA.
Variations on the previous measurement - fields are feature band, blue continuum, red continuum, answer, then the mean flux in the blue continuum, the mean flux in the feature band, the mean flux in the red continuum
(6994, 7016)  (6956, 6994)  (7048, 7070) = 0.47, 3.92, 3.78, 3.75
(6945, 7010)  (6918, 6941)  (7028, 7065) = 0.39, 3.92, 3.87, 3.85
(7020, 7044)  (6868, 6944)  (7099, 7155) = -1.25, 3.9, 3.91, 3.58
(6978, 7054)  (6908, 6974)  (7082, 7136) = -2.40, 3.89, 3.86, 3.57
